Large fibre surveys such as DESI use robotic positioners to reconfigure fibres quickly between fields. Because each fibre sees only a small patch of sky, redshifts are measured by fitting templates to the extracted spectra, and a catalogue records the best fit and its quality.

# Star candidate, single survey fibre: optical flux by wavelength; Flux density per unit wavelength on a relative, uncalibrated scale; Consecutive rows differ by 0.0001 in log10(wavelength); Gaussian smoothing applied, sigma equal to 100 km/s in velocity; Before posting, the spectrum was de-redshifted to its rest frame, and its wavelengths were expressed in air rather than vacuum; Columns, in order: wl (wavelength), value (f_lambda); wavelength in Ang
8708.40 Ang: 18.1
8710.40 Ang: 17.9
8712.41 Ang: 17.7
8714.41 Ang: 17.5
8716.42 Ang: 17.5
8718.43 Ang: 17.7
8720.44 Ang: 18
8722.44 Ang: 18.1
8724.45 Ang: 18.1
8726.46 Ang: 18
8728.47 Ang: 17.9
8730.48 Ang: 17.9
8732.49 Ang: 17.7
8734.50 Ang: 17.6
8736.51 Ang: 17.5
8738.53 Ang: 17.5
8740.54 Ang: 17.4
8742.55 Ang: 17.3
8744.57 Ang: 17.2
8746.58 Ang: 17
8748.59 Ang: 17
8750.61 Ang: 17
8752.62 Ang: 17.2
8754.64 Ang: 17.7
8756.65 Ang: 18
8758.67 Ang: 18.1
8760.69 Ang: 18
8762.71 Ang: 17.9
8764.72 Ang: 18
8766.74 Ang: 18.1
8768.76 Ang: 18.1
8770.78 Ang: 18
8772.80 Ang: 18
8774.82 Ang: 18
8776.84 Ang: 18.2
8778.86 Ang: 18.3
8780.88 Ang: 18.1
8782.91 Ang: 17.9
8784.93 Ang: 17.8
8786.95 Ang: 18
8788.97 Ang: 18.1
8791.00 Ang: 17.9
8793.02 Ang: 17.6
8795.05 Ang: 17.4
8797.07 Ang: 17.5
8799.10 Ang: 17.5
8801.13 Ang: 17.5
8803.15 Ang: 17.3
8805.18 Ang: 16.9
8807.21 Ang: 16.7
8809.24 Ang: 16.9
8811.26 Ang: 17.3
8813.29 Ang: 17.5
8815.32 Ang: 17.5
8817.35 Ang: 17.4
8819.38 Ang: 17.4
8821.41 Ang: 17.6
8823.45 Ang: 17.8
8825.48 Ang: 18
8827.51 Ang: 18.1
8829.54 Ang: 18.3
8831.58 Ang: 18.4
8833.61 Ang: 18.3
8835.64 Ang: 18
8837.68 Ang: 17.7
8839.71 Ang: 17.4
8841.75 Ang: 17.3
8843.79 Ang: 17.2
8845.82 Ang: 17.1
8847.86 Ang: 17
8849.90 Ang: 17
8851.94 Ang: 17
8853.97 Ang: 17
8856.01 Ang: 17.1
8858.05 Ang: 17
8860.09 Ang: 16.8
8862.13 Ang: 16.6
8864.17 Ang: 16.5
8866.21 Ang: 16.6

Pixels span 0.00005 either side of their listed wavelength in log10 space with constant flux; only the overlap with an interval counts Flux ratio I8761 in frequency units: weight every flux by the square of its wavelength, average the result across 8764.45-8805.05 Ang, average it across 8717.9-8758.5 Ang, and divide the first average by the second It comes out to 1.0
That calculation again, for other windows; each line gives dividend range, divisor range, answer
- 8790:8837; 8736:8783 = 1.01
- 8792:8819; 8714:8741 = 0.99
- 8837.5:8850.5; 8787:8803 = 0.99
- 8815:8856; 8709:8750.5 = 1.02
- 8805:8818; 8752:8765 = 0.97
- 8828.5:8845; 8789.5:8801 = 1.02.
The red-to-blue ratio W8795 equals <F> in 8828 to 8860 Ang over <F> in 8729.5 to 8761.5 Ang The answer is 1.0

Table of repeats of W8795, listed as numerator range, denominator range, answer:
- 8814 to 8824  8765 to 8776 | 0.97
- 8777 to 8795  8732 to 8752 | 1.04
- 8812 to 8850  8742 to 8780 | 0.99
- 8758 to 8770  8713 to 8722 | 1.02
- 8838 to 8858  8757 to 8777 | 0.95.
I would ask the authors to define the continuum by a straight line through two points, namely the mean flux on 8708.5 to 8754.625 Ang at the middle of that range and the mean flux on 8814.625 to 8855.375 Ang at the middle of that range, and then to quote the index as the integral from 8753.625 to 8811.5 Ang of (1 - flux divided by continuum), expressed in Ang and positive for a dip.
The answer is -0.58 Ang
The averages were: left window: 17.6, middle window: 17.8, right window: 17.6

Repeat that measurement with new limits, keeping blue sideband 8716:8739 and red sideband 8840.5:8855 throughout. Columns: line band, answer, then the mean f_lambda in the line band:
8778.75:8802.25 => -0.47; 17.8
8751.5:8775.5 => -0.45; 17.9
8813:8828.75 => -0.39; 17.7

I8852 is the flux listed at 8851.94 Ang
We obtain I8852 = 17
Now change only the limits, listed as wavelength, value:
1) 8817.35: 17.4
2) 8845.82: 17.1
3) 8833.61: 18.3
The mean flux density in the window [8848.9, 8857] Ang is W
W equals 17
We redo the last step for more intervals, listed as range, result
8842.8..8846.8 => 17.2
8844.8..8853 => 17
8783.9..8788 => 17.9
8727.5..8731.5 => 17.9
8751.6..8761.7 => 17.8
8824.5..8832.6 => 18.2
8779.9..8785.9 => 17.9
